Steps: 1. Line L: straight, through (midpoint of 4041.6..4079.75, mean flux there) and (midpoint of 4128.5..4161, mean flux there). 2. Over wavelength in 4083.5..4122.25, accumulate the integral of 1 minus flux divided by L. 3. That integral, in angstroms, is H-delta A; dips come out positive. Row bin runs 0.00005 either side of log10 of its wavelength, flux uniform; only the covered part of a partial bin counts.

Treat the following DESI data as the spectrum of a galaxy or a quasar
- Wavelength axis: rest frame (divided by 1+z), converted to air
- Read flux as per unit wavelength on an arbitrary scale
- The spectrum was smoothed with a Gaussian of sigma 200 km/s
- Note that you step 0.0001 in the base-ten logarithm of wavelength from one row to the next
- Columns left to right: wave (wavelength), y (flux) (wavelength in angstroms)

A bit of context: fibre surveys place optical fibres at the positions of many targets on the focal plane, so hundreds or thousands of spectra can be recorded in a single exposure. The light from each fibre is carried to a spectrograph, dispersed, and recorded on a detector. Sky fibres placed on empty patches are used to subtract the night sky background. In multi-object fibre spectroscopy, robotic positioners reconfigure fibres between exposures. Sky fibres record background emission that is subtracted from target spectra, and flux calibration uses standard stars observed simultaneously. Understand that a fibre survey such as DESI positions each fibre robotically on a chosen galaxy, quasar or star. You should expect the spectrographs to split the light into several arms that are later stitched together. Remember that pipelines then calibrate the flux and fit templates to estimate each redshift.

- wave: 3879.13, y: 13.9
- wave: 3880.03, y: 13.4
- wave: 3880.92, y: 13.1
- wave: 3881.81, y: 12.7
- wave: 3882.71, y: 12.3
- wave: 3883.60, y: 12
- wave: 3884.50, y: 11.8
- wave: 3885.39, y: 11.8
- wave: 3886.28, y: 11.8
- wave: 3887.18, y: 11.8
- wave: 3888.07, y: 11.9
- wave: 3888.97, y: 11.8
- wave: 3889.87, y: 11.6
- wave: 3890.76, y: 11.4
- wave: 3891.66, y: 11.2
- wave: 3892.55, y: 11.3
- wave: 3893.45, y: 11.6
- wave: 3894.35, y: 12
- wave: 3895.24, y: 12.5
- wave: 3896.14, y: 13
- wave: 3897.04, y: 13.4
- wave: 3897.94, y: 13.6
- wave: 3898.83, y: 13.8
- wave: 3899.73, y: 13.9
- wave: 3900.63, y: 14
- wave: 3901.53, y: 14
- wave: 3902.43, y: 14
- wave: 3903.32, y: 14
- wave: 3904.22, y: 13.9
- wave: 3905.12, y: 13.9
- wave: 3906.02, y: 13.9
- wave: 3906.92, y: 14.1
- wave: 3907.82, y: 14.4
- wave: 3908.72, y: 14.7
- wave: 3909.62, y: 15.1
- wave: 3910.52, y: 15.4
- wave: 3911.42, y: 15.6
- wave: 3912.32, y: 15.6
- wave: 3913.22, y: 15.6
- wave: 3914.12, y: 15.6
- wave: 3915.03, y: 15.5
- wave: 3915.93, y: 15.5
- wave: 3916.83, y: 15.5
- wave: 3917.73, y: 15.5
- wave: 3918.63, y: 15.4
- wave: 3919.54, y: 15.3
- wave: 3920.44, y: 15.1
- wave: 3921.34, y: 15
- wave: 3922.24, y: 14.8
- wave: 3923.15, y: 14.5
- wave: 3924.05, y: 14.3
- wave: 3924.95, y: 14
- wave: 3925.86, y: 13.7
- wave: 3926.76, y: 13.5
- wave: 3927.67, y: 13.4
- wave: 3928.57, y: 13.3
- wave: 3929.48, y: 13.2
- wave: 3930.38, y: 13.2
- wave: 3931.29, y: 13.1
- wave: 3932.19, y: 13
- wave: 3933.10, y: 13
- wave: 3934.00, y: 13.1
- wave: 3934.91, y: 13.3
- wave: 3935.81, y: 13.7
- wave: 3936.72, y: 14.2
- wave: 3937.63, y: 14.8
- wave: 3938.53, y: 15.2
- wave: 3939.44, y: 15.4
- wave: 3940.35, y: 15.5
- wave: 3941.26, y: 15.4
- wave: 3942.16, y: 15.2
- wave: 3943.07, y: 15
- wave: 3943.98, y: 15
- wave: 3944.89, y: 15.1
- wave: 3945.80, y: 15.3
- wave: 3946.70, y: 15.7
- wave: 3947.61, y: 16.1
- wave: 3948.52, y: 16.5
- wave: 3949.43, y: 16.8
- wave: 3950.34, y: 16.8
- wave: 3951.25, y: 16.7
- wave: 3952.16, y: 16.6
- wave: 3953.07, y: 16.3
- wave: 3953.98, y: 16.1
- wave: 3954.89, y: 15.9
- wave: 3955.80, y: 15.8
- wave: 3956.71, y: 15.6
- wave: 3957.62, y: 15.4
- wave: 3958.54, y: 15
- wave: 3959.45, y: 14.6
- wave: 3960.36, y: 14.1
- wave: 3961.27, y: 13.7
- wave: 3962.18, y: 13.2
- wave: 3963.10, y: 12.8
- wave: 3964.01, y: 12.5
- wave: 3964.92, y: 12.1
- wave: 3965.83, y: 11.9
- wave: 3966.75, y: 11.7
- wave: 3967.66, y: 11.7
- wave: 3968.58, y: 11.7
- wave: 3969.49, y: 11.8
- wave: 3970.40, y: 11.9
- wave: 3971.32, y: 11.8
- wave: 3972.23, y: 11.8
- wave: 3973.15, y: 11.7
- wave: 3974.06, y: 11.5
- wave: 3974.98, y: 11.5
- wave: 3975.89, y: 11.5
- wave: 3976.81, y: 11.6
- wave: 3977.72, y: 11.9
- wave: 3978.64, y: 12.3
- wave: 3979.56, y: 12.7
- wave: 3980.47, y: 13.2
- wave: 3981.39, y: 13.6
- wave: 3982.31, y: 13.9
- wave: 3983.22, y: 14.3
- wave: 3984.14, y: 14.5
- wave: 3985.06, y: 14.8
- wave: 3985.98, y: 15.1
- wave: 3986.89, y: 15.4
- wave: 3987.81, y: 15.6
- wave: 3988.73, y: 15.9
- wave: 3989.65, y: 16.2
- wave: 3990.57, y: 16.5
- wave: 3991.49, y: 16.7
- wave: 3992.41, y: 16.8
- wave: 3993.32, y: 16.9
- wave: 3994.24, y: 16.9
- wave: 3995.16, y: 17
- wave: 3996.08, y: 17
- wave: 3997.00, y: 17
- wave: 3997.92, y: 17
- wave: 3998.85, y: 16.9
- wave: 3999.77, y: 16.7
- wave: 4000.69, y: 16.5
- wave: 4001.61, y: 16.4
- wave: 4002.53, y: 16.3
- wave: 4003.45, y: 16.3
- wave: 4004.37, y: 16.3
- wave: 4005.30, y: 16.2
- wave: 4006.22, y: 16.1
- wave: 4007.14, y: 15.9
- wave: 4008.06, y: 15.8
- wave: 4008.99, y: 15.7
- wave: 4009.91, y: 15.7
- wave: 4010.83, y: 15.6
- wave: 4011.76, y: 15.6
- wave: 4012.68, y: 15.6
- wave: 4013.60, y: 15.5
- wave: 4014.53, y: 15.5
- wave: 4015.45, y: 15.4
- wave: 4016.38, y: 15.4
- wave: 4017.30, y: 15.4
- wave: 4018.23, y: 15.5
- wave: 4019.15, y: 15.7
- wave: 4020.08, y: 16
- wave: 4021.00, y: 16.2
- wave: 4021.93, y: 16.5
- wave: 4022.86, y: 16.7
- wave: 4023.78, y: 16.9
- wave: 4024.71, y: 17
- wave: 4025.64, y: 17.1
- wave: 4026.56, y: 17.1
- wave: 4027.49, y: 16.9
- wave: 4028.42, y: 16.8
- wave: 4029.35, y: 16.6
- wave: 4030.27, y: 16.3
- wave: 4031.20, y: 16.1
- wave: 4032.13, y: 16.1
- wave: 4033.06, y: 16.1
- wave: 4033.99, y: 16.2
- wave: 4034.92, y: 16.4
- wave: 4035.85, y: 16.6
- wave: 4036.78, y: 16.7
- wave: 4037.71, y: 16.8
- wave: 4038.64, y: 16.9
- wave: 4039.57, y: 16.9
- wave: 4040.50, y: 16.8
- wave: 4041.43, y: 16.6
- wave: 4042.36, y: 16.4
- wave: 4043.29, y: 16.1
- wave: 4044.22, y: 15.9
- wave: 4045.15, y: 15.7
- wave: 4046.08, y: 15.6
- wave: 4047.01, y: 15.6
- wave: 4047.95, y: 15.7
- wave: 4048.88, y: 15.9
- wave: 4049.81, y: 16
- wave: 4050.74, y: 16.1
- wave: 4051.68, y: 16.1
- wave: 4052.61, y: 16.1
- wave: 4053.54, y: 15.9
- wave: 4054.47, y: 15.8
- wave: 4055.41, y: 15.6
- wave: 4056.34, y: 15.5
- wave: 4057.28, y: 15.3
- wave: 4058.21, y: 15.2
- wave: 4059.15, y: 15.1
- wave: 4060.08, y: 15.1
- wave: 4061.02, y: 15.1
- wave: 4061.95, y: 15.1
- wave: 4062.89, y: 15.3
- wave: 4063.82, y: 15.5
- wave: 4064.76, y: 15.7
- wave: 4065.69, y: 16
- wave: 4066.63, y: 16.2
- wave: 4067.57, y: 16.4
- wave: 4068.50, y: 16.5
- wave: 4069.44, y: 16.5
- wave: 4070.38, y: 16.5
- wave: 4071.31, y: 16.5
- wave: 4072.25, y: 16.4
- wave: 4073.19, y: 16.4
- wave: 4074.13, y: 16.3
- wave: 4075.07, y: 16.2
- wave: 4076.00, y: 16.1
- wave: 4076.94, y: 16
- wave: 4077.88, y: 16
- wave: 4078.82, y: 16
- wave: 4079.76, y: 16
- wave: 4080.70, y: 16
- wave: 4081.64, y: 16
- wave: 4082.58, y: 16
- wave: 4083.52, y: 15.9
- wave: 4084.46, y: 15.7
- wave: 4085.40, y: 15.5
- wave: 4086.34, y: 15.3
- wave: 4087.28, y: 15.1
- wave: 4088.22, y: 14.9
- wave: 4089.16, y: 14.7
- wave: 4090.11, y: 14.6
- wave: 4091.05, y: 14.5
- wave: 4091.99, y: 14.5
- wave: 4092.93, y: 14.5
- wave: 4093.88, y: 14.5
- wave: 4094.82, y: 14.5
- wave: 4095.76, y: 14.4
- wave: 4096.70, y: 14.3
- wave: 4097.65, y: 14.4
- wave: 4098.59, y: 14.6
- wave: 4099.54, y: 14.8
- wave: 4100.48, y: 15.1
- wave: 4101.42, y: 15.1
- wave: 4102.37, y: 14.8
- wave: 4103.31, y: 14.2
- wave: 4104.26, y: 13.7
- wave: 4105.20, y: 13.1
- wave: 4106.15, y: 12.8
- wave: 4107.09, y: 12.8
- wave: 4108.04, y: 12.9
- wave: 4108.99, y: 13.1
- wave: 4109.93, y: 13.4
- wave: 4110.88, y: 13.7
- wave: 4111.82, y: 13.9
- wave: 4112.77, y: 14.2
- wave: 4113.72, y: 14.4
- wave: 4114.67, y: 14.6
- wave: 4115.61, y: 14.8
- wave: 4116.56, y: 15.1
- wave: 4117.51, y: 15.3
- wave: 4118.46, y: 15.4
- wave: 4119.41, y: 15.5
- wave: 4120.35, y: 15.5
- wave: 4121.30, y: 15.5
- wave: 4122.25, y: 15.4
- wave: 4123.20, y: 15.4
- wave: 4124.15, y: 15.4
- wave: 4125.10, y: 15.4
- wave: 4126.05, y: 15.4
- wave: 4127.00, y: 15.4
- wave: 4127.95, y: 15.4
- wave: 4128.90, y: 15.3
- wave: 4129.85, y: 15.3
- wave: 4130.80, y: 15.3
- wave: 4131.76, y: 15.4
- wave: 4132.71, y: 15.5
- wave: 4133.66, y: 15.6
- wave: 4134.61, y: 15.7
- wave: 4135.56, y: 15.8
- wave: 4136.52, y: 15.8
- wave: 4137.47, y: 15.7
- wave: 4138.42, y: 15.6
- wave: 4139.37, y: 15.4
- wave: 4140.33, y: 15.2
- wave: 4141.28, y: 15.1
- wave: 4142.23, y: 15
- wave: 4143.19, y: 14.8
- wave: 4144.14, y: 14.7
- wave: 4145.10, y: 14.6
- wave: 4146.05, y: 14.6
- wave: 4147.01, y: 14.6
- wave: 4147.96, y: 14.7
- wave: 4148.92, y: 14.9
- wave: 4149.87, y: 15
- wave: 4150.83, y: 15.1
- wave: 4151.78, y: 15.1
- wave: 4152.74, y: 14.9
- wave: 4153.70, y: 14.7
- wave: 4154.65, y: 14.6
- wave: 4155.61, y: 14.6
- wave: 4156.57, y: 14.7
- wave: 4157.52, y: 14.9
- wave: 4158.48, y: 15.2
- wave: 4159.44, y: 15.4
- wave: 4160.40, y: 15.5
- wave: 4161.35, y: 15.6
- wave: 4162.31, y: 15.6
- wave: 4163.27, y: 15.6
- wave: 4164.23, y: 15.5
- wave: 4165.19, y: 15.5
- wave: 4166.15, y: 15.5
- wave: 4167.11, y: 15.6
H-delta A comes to 2.5 angstroms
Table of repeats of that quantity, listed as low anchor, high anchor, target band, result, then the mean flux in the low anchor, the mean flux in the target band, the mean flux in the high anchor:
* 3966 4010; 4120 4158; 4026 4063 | -3.1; 14.6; 16.1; 15.2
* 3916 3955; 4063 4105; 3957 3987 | 4.1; 14.8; 12.9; 15.4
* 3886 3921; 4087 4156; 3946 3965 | -1.6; 13.8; 15.2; 14.8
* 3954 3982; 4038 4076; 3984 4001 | -3.1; 12.9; 16.3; 16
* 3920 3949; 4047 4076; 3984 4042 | -3.6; 14.4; 16.3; 15.9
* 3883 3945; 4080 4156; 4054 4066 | -0.7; 13.9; 15.4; 14.9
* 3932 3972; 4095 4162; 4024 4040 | -2.2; 14.4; 16.6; 14.8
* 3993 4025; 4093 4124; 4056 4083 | -1.4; 16.2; 15.9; 14.4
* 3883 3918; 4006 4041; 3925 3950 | -0.2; 13.5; 14.5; 16.2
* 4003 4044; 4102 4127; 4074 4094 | -0.5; 16.2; 15.5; 14.5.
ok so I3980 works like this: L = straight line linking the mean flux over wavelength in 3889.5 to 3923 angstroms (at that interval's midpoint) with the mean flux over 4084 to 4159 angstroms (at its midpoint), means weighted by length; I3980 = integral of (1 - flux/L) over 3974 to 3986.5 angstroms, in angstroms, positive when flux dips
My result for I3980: 1.1 angstroms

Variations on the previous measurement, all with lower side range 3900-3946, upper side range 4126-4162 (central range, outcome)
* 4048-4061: -0.7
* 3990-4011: -2.5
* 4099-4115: 1.2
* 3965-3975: 2.0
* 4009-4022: -0.8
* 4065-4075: -0.9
